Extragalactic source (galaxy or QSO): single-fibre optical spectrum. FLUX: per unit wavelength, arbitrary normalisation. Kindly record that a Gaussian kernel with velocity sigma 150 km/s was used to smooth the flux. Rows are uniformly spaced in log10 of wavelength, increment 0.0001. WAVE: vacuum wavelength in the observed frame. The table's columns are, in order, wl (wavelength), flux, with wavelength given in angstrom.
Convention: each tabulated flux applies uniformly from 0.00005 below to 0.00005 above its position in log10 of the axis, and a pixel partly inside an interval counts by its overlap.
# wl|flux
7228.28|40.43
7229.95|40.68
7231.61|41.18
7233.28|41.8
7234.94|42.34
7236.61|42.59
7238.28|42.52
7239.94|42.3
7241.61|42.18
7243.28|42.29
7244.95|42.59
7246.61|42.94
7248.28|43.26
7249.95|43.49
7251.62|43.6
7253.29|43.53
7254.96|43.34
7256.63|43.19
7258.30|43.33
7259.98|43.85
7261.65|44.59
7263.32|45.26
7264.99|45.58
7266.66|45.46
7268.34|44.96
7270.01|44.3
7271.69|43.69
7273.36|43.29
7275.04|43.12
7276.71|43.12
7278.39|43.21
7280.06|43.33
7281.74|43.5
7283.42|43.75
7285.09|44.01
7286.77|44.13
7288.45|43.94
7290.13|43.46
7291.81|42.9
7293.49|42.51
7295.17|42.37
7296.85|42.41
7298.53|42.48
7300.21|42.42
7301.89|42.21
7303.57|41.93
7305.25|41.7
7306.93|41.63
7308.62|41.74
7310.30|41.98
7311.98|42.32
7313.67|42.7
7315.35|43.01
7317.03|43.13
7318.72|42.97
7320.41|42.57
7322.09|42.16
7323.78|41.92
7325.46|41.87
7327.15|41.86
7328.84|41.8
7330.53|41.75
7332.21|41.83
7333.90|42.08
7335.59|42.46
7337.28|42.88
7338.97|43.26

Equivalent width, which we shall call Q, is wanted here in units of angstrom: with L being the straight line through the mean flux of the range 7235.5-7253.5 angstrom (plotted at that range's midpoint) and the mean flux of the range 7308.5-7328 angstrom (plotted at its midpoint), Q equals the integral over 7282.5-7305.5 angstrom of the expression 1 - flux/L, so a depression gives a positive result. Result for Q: -0.2 angstrom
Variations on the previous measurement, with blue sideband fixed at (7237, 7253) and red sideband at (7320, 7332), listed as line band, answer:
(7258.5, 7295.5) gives -1.2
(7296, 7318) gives -0.1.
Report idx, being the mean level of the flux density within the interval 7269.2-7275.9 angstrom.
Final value 43.6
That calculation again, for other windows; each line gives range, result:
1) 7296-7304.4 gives 42.3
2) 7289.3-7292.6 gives 43.2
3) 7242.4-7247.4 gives 42.6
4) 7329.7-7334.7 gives 41.9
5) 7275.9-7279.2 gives 43.1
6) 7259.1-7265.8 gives 44.8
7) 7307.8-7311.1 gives 41.9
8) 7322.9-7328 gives 41.9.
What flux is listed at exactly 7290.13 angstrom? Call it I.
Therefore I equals 43.46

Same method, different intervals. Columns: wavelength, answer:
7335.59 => 42.46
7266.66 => 45.46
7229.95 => 40.68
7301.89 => 42.21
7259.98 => 43.85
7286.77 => 44.13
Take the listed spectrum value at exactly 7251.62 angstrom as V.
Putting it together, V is 43.6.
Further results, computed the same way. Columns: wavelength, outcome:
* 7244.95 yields 42.59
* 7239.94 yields 42.3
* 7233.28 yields 41.8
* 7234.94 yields 42.34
